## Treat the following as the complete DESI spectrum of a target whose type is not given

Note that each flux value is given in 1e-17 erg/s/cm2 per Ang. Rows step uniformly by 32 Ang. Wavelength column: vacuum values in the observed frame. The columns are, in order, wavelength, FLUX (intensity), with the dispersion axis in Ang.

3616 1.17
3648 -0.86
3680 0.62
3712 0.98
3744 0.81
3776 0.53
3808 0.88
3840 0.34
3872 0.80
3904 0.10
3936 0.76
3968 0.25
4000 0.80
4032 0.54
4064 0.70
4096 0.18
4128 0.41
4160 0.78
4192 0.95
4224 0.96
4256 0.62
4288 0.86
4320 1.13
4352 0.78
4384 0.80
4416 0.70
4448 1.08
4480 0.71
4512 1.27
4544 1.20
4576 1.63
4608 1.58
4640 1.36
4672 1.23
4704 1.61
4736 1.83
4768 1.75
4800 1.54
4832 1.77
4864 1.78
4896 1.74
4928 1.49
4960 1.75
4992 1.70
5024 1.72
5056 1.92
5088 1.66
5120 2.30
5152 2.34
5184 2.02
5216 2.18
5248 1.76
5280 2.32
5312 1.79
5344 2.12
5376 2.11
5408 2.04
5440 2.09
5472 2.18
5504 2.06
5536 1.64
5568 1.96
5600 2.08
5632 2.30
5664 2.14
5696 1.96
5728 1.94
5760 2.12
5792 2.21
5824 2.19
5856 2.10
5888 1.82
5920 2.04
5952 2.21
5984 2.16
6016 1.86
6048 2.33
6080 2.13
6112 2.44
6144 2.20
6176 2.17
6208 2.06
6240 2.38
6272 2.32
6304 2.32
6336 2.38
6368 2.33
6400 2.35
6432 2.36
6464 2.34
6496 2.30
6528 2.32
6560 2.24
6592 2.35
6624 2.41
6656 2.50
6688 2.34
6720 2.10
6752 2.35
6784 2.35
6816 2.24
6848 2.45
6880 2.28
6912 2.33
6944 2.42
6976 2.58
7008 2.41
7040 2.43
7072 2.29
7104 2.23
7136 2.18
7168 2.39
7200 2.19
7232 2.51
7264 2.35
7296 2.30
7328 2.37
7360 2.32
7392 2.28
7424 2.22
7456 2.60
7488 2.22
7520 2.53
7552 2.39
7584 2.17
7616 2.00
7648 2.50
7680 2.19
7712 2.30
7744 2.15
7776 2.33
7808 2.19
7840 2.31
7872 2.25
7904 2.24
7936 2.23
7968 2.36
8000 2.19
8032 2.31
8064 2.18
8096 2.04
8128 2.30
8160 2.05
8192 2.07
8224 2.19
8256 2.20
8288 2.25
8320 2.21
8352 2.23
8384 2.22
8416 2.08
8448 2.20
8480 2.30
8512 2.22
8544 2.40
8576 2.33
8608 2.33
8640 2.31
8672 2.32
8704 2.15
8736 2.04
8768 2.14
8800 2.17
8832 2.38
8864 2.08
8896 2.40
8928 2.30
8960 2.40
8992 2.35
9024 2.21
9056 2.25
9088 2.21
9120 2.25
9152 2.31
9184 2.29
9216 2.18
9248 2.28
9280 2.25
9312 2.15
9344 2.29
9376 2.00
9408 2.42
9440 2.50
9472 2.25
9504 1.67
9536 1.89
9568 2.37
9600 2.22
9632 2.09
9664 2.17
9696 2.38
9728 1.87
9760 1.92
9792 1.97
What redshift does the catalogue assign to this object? 0.140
